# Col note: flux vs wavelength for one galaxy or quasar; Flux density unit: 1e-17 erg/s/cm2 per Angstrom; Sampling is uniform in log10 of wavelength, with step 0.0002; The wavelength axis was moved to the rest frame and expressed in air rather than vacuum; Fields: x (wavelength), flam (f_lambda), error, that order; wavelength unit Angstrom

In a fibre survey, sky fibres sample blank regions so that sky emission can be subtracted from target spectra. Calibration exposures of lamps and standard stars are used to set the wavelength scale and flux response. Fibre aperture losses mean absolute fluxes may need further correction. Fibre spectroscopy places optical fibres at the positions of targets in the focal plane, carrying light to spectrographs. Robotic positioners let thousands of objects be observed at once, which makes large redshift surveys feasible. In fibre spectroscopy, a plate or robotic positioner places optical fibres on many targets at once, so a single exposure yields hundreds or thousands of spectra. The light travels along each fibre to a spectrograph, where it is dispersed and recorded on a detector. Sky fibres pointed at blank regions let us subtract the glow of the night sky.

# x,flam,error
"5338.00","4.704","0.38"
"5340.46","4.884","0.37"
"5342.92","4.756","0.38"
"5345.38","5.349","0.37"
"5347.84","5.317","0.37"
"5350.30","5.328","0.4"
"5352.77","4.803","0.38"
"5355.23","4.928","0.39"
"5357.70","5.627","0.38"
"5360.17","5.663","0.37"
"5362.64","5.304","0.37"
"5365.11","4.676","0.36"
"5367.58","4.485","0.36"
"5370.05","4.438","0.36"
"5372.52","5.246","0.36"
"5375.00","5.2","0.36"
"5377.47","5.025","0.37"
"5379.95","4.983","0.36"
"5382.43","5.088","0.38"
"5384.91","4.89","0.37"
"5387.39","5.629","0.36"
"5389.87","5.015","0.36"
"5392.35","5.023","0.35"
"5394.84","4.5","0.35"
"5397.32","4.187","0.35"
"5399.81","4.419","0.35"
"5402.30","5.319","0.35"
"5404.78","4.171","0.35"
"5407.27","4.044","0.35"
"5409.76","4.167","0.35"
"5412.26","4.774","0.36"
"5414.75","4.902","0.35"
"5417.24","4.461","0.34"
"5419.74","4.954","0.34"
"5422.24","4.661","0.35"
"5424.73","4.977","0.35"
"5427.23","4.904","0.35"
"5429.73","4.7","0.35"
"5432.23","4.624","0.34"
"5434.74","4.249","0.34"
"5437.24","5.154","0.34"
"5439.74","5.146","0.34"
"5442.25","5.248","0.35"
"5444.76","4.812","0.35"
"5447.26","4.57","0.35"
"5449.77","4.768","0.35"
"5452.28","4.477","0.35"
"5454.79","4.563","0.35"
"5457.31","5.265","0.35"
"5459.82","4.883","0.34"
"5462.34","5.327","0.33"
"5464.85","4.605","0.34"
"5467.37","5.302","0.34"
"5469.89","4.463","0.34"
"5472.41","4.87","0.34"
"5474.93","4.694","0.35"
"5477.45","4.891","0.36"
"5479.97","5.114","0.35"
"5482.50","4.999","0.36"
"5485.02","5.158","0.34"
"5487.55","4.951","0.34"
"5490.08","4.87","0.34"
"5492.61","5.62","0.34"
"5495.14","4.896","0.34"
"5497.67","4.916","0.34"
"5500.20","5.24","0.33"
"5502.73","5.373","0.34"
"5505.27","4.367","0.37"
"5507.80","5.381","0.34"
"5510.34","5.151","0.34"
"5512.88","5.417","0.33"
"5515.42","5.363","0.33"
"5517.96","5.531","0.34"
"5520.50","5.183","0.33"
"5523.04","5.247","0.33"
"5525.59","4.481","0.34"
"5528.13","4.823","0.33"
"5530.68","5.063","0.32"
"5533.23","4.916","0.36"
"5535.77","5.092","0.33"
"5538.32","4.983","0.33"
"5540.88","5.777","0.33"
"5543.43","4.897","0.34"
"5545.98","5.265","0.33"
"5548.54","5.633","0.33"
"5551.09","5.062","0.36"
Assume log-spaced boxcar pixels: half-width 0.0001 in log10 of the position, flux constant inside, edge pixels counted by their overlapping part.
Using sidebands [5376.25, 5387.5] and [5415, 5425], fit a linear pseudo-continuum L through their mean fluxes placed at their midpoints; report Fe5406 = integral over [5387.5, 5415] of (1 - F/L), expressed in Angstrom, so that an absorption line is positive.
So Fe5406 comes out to 1.62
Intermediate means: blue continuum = 5.07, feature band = 4.62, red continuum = 4.76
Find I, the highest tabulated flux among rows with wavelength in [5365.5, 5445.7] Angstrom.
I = 5.629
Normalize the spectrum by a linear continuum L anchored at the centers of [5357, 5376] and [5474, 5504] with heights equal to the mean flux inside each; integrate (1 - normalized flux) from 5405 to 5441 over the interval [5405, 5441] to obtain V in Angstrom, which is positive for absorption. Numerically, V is 2.7 Angstrom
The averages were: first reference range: 5.06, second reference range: 5.06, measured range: 4.68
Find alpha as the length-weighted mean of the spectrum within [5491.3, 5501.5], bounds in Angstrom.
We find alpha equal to 5.17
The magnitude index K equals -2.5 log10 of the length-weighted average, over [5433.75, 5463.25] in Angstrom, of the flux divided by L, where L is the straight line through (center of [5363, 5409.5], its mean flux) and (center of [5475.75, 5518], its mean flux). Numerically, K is 0.023 mag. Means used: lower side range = 4.79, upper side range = 5.12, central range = 4.87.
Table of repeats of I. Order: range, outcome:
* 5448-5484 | 5.327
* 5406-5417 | 4.902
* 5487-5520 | 5.62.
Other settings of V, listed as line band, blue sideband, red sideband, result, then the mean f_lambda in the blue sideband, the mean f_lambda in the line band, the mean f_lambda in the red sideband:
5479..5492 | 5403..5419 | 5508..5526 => -0.1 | 4.47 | 5.04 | 5.24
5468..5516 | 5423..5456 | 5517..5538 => -1.0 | 4.78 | 5.04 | 5.03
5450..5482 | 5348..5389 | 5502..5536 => 1.4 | 5.09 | 4.87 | 5.1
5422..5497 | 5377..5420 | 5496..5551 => 0.7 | 4.74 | 4.9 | 5.14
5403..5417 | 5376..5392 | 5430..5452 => 1.4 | 5.1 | 4.45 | 4.8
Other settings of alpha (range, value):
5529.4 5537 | 5.02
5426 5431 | 4.8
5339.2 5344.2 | 4.82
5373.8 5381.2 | 5.07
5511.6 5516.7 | 5.39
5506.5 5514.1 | 5.31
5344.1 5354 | 5.2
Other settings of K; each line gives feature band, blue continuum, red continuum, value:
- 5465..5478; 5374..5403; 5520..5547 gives 0.04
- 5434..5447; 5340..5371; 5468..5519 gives 0.03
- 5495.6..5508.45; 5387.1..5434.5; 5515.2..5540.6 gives -0.01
